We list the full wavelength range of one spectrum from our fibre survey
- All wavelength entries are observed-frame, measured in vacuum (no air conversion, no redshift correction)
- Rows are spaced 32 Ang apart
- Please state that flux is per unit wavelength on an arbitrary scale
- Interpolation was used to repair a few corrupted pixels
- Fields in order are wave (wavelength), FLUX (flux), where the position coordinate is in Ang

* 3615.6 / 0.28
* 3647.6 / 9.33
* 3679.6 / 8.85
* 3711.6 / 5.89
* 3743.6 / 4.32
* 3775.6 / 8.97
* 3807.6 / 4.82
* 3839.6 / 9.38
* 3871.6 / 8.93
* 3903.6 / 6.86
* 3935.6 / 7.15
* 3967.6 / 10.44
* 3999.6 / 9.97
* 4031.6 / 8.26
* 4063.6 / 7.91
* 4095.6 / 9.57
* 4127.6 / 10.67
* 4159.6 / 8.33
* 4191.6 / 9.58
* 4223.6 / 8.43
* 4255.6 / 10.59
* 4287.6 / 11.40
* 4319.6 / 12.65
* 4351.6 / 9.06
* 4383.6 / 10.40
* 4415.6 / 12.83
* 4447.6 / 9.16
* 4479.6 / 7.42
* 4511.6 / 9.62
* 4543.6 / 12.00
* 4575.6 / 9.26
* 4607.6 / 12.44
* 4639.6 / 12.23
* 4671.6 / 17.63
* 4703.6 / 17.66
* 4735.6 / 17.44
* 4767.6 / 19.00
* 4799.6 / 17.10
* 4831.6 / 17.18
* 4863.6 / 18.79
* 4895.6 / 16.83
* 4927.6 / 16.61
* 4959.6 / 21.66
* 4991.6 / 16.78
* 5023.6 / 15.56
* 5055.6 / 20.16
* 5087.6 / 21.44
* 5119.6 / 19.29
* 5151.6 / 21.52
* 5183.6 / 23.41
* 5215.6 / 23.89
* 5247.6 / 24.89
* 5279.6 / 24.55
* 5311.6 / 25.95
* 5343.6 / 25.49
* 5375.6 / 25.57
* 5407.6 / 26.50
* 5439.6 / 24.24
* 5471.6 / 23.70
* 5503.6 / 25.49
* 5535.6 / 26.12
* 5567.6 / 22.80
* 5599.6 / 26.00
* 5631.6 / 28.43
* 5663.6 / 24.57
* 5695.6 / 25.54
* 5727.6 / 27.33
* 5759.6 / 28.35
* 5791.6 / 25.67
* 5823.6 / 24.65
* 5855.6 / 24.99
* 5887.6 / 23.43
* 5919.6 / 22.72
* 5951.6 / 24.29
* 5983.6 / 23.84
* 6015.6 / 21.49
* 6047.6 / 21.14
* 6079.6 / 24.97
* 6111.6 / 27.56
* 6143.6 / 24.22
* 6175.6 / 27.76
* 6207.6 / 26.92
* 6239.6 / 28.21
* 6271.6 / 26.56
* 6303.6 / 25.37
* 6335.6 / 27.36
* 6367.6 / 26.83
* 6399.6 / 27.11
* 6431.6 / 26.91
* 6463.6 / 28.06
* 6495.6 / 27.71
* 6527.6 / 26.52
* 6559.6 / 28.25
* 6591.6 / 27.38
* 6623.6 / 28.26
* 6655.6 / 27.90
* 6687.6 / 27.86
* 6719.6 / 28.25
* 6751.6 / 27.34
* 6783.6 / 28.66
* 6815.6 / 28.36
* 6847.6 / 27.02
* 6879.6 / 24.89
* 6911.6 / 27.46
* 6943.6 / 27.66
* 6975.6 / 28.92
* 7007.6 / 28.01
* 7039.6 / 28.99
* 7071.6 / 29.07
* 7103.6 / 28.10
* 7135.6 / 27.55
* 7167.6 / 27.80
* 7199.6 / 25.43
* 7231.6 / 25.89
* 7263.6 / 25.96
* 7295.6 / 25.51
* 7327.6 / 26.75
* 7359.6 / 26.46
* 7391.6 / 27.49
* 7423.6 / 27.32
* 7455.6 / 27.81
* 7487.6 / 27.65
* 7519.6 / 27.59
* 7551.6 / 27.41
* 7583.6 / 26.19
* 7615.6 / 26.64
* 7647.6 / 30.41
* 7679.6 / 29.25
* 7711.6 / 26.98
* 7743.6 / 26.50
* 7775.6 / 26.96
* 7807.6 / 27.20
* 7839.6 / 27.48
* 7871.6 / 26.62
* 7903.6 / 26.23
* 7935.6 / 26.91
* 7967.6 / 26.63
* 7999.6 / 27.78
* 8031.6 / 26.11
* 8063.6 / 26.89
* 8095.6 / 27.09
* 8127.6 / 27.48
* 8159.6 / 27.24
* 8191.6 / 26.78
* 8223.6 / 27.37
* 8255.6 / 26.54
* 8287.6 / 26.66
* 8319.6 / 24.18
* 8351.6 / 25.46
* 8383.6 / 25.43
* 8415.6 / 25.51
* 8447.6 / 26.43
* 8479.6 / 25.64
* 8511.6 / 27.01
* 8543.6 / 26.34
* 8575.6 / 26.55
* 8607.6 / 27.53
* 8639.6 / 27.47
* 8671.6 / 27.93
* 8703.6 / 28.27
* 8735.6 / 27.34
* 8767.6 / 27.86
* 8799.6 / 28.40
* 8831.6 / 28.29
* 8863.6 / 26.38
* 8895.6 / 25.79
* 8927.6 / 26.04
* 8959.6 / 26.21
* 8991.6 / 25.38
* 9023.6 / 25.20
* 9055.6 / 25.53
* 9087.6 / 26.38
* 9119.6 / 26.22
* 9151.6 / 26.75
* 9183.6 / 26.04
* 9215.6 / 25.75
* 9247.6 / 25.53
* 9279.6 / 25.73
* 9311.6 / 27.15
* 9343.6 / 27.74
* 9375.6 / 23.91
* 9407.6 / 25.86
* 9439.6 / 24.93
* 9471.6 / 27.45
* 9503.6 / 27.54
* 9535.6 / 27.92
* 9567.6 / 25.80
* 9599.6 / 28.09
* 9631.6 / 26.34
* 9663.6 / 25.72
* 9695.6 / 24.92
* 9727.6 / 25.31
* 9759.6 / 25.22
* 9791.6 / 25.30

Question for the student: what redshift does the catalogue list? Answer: 0.166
